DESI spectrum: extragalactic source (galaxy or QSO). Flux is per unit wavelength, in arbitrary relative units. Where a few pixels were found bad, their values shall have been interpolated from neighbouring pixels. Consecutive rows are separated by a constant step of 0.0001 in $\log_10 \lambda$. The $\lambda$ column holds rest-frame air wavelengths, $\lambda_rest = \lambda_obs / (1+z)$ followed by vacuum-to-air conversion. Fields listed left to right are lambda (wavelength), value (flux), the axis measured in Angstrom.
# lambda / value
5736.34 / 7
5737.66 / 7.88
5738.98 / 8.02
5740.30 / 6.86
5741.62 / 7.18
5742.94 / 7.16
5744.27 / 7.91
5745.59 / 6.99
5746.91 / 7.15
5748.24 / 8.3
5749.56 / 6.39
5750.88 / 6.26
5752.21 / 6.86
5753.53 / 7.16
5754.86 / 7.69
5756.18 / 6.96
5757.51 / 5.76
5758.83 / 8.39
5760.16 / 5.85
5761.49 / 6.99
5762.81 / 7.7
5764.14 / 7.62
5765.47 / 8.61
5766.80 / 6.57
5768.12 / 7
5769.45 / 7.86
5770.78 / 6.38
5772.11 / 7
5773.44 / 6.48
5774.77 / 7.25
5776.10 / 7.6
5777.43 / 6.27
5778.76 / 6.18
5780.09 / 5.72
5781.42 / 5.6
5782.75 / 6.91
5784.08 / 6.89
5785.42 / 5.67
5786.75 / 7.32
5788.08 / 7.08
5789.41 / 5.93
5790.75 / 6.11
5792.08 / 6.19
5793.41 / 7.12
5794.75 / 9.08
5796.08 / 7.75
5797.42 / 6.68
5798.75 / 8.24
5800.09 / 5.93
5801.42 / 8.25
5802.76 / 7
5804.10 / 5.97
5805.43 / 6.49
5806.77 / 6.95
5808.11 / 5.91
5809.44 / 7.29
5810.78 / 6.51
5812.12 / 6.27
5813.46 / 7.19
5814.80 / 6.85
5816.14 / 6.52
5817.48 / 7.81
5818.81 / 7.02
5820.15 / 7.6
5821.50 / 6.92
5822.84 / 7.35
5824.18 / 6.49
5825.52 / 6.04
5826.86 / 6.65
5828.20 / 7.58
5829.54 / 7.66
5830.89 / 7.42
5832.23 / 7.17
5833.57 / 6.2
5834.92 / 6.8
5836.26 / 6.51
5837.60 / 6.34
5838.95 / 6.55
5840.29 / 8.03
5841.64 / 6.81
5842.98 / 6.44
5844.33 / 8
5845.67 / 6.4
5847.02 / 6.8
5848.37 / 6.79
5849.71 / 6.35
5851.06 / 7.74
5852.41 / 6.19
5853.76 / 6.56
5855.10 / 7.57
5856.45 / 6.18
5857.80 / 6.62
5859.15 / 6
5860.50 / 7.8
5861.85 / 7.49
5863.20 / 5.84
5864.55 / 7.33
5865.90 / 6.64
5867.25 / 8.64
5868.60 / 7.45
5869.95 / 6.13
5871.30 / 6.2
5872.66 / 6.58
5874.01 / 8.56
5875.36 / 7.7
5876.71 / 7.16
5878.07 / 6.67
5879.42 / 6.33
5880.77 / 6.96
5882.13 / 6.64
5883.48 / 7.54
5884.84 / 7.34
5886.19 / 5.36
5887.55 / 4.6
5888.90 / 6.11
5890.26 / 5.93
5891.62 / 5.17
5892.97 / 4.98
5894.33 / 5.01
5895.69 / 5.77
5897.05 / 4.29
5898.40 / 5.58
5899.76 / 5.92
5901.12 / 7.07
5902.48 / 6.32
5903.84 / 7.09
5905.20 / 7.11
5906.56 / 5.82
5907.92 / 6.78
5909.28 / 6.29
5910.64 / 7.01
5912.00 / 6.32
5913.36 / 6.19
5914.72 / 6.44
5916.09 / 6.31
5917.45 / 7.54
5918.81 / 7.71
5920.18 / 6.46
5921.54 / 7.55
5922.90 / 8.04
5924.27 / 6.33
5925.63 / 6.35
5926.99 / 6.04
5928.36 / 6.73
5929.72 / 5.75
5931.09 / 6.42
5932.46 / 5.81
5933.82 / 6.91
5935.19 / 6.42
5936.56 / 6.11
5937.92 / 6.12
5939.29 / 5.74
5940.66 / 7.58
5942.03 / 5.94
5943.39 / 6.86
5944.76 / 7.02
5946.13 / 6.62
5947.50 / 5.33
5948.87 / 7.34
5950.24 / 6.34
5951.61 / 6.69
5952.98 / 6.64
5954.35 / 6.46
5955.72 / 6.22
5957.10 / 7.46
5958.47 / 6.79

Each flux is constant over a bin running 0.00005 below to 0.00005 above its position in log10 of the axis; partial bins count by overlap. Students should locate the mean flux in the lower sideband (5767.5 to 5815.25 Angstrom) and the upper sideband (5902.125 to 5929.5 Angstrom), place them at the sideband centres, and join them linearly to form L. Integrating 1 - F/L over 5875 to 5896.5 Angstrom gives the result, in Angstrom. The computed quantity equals 1.8 Angstrom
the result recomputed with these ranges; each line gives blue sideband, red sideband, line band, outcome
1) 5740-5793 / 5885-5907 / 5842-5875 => -4.45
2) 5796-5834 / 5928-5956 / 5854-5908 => 1.45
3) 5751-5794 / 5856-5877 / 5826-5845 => -0.11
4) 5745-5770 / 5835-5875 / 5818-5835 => -0.04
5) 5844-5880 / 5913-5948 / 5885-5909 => 3.15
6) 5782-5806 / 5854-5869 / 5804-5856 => 0.80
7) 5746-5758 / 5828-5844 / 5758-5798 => 0.24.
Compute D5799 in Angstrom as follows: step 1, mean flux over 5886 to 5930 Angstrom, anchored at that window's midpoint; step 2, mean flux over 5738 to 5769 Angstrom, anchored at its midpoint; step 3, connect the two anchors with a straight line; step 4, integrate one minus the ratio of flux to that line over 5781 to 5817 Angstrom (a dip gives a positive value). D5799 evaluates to 0.6 Angstrom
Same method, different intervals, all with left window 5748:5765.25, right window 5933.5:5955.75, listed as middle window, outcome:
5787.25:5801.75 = -0.3 Angstrom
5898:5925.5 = -0.4 Angstrom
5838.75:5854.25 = -0.2 Angstrom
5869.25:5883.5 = -0.5 Angstrom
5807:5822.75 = 0.0 Angstrom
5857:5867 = -0.2 Angstrom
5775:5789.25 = 1.0 Angstrom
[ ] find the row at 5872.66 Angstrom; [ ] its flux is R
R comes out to 6.58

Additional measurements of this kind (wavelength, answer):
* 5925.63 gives 6.35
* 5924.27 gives 6.33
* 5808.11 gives 5.91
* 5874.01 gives 8.56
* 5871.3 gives 6.2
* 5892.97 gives 4.98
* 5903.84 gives 7.09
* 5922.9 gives 8.04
